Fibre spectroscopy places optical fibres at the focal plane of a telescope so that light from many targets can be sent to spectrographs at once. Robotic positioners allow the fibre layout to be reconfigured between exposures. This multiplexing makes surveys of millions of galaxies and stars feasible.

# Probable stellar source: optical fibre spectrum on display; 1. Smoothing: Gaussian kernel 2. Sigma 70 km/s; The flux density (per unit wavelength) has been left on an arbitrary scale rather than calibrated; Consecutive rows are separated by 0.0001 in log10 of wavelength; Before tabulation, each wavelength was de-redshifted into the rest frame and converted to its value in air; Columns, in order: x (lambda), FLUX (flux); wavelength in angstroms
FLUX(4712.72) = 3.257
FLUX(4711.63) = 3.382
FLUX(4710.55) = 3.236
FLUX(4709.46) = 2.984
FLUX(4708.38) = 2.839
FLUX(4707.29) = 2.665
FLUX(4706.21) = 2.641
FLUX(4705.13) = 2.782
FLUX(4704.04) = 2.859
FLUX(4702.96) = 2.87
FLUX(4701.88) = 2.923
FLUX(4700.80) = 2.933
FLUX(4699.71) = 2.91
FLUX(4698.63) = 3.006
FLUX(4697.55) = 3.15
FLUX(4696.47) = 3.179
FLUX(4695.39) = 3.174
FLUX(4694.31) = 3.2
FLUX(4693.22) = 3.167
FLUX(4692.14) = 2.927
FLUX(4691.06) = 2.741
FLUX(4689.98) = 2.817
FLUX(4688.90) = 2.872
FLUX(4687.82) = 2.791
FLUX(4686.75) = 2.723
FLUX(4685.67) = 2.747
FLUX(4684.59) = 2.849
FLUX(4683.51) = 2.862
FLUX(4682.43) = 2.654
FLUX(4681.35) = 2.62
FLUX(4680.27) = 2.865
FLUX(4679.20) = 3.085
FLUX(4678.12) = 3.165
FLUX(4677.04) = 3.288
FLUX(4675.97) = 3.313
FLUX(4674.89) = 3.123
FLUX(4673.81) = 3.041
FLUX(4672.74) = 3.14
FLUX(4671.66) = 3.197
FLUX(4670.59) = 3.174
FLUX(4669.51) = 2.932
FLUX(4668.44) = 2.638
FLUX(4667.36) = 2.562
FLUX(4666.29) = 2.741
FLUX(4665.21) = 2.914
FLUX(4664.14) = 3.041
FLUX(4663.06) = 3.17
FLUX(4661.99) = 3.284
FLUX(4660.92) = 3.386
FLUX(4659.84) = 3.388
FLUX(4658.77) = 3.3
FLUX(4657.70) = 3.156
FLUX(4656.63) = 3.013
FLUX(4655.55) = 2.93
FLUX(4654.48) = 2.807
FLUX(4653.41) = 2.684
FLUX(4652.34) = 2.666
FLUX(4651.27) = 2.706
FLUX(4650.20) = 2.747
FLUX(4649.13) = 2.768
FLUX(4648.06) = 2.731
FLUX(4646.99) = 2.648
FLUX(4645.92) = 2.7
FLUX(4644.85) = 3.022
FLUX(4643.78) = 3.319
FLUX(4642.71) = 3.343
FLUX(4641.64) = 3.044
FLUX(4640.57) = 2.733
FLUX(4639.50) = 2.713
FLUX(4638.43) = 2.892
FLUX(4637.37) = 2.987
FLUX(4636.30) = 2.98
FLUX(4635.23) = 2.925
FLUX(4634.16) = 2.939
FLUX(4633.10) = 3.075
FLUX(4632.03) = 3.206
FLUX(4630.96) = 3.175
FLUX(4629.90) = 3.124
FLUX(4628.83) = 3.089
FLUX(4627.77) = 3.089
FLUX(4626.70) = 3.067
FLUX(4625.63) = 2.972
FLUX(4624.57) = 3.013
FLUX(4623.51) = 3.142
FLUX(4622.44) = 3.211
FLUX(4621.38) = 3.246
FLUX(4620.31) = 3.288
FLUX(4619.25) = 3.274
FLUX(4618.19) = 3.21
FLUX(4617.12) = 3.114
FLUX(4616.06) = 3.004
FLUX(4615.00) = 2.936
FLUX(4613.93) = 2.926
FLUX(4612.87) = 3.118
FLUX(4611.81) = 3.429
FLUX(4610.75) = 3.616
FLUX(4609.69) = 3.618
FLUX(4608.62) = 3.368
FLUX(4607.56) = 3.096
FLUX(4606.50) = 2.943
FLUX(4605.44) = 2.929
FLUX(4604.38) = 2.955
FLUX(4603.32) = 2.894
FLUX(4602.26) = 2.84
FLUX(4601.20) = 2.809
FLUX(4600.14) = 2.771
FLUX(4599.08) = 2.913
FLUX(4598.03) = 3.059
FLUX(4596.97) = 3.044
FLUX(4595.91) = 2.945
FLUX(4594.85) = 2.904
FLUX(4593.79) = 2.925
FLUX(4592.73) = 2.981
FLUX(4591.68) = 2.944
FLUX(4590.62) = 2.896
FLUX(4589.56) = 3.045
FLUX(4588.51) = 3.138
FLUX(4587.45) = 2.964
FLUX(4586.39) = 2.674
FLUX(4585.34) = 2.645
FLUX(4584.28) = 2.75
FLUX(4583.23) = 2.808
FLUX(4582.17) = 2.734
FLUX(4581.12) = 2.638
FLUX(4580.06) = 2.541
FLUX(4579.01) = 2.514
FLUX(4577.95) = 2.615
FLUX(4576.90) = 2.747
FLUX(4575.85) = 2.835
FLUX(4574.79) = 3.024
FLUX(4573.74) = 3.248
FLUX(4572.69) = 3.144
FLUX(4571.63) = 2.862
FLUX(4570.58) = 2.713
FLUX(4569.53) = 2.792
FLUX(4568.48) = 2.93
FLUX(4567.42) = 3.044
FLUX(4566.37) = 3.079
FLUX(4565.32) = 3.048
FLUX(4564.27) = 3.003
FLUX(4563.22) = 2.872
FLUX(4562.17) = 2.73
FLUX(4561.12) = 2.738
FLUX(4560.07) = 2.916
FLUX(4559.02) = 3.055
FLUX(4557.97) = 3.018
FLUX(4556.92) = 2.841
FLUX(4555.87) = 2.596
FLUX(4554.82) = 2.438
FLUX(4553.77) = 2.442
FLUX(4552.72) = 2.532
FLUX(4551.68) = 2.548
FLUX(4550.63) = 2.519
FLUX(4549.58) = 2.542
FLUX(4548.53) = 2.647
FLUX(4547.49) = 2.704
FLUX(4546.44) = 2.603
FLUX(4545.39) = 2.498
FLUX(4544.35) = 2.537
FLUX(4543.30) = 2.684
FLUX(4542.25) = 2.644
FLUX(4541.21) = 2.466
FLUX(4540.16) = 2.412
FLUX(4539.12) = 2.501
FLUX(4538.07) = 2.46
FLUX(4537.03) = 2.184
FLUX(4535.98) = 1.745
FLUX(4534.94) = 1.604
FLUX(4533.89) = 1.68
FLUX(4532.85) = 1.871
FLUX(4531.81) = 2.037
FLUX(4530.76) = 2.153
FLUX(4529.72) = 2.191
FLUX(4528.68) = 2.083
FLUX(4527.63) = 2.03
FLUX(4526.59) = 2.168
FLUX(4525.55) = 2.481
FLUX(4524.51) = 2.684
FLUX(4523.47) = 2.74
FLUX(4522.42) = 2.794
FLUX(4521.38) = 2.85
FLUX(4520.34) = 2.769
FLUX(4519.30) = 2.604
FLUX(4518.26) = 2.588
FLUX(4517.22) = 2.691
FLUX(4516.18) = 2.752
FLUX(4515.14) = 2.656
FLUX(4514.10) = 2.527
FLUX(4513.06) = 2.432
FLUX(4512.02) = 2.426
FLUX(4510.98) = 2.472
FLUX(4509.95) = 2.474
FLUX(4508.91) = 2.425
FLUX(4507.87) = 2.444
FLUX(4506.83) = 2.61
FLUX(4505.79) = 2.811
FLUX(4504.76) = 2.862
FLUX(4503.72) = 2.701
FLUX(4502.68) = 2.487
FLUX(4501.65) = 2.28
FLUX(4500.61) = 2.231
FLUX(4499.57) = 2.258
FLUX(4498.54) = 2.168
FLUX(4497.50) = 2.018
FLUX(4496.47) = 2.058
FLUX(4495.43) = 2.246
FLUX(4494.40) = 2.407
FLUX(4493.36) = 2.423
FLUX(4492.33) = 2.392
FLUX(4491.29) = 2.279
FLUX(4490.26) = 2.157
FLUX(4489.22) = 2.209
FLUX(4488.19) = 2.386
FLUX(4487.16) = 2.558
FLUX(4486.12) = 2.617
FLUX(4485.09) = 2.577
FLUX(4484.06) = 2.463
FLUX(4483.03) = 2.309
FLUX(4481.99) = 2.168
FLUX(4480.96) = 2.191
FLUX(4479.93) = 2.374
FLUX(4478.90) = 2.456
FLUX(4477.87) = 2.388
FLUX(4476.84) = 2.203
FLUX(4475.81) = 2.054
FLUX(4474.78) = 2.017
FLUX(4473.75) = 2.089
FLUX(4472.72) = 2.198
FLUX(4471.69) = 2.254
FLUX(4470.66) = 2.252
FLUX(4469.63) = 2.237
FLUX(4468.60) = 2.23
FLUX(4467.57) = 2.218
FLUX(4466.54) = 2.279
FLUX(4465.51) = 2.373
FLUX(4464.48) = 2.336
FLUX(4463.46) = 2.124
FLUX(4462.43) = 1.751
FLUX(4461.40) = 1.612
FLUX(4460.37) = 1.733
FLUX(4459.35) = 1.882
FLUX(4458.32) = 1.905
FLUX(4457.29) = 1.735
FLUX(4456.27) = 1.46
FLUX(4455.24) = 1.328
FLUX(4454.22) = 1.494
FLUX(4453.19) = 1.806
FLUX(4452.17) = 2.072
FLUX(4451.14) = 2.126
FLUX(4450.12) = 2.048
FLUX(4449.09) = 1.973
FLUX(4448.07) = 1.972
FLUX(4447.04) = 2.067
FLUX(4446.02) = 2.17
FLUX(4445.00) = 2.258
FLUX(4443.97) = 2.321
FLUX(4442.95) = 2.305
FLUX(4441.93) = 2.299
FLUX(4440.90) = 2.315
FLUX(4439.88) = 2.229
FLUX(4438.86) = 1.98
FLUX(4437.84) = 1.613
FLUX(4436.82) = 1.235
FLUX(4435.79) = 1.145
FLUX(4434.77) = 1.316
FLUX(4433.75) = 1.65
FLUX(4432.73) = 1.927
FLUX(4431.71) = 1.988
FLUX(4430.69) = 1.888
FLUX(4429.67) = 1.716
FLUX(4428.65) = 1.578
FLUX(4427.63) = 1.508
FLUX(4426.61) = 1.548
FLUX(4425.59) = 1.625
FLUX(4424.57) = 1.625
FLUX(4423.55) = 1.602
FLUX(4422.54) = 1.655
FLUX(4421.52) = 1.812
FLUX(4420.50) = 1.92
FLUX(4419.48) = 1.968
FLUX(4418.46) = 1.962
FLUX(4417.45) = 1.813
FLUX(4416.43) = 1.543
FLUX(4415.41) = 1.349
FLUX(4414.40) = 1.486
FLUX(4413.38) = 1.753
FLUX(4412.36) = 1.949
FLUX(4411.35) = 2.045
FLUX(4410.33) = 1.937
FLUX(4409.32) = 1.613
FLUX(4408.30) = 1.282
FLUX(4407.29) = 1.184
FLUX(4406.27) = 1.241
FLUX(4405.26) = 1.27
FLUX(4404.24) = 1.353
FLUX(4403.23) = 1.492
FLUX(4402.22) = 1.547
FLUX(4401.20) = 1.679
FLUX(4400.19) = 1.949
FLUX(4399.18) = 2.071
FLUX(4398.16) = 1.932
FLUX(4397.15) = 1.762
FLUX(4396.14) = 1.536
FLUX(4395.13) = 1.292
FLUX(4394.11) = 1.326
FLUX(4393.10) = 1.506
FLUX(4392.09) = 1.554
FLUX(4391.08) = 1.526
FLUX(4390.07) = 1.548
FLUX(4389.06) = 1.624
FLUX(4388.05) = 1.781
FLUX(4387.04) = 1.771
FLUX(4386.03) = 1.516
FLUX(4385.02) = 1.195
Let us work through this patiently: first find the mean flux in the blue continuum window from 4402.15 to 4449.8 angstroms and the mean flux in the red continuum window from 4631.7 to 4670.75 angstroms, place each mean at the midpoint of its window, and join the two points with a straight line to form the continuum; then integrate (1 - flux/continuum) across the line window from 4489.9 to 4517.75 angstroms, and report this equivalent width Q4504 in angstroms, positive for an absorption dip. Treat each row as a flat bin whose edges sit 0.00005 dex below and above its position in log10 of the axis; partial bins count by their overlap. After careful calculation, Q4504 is -3.5 angstroms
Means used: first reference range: 1.75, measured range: 2.43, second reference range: 2.95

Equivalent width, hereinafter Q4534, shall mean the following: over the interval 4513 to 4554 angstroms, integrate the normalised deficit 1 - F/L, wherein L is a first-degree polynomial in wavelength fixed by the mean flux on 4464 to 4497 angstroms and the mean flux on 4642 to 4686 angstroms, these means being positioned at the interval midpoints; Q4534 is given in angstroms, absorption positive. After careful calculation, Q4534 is 1.0 angstroms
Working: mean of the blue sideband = 2.29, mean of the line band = 2.43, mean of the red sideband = 2.97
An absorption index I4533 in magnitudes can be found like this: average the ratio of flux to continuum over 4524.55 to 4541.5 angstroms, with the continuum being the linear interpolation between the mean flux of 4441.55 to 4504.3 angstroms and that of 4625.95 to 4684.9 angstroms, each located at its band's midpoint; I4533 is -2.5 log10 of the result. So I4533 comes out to 0.14 mag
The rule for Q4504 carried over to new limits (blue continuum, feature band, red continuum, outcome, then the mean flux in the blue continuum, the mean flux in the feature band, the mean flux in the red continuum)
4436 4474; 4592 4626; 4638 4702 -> -4.92 angstroms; 2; 3.08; 2.96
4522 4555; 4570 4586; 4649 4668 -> -1.43 angstroms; 2.36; 2.79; 2.96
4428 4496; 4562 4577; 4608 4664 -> -1.49 angstroms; 2.07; 2.95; 3.06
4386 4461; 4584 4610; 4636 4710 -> -3.86 angstroms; 1.73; 2.96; 2.95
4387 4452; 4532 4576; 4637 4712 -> -4.55 angstroms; 1.74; 2.63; 2.95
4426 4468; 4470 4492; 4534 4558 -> -2.25 angstroms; 1.88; 2.3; 2.46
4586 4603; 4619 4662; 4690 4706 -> -0.95 angstroms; 2.93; 3.01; 2.97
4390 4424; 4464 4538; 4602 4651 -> -3.69 angstroms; 1.63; 2.34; 3.05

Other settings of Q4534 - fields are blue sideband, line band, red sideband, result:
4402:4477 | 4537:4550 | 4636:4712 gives -1.2 angstroms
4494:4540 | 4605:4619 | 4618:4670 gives -1.7 angstroms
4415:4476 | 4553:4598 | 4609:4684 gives -3.8 angstroms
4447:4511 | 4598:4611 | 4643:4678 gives -1.4 angstroms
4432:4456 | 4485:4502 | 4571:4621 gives -0.5 angstroms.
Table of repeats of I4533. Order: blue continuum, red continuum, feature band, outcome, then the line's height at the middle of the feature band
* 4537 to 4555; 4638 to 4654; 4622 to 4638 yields -0.100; 2.8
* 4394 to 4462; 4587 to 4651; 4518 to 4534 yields 0.013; 2.4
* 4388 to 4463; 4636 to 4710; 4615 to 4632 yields -0.160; 2.7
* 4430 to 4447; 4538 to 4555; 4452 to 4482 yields 0.025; 2.08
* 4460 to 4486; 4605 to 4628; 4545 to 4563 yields 0.030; 2.75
